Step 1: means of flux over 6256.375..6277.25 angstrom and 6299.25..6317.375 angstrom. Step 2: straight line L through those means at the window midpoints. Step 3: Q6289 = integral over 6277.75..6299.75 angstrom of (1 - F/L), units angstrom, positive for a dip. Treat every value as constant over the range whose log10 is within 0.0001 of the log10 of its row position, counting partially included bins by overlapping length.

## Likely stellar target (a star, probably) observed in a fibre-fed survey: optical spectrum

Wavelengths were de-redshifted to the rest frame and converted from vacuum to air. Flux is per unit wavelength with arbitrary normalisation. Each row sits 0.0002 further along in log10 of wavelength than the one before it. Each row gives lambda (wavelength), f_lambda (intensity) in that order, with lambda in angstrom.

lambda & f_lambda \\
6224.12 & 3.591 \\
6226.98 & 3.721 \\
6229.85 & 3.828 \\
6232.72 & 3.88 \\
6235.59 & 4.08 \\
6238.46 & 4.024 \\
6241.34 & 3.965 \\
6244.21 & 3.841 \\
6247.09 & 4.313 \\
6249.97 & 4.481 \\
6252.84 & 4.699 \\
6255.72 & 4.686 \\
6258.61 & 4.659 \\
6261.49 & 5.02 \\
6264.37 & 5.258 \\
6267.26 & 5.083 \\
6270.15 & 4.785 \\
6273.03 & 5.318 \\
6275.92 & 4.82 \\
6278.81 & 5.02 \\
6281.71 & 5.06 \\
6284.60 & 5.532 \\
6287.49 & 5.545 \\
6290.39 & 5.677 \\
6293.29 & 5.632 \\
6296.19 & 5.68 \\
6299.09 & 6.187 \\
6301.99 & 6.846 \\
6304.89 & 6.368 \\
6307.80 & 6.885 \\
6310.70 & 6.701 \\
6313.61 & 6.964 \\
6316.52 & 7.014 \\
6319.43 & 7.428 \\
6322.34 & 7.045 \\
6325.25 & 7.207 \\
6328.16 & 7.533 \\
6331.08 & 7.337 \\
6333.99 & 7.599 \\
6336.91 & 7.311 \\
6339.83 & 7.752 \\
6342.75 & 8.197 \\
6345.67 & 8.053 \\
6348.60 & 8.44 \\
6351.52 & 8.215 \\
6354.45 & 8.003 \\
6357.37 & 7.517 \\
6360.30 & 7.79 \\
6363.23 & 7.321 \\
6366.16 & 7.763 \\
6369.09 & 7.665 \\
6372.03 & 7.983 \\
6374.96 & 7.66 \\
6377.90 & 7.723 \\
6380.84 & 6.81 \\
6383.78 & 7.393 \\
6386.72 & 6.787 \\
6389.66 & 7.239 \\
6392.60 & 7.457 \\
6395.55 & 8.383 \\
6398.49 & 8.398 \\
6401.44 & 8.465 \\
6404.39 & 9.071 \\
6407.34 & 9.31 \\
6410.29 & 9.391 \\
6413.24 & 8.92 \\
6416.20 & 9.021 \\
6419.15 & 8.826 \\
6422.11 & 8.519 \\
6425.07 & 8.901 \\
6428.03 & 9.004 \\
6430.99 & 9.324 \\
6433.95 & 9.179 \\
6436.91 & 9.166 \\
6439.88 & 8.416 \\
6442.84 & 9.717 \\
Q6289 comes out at 1.4 angstrom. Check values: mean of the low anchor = 4.98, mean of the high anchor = 6.75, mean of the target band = 5.53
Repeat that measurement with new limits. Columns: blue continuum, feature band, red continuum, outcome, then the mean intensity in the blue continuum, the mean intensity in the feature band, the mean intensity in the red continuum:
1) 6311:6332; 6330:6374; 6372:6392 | -3.3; 7.19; 7.8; 7.33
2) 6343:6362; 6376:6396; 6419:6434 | 2.6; 8.01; 7.35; 8.95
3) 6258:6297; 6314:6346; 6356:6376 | -3.8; 5.23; 7.46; 7.67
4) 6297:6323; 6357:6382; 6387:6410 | 0.7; 6.79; 7.59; 8.31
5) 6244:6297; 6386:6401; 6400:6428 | 1.1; 5.03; 7.75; 8.94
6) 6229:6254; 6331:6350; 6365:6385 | -3.3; 4.12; 7.84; 7.57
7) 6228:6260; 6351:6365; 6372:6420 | -1.1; 4.22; 7.74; 8.17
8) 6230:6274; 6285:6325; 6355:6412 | -3.8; 4.51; 6.46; 7.91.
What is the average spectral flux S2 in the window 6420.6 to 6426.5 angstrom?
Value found 8.7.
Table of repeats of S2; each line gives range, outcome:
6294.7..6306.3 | 6.27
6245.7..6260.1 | 4.57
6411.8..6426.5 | 8.83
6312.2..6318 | 6.99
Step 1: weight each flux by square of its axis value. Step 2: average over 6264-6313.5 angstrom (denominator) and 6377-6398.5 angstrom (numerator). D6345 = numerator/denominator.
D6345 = 1.3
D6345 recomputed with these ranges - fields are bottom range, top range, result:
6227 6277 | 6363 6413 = 1.85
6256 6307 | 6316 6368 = 1.43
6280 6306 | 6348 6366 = 1.38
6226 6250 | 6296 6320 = 1.72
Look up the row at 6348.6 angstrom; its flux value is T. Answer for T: 8.44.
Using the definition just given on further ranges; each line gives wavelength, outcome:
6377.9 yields 7.723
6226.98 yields 3.721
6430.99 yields 9.324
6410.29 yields 9.391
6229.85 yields 3.828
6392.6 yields 7.457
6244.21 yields 3.841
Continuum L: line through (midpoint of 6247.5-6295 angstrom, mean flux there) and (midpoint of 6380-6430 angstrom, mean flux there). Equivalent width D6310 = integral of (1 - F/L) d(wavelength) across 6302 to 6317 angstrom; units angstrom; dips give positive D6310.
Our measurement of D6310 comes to -1.9 angstrom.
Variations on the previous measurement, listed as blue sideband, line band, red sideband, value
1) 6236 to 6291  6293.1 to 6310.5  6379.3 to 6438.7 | -1.71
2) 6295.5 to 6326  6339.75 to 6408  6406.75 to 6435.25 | 1.46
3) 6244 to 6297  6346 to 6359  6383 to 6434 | -1.72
